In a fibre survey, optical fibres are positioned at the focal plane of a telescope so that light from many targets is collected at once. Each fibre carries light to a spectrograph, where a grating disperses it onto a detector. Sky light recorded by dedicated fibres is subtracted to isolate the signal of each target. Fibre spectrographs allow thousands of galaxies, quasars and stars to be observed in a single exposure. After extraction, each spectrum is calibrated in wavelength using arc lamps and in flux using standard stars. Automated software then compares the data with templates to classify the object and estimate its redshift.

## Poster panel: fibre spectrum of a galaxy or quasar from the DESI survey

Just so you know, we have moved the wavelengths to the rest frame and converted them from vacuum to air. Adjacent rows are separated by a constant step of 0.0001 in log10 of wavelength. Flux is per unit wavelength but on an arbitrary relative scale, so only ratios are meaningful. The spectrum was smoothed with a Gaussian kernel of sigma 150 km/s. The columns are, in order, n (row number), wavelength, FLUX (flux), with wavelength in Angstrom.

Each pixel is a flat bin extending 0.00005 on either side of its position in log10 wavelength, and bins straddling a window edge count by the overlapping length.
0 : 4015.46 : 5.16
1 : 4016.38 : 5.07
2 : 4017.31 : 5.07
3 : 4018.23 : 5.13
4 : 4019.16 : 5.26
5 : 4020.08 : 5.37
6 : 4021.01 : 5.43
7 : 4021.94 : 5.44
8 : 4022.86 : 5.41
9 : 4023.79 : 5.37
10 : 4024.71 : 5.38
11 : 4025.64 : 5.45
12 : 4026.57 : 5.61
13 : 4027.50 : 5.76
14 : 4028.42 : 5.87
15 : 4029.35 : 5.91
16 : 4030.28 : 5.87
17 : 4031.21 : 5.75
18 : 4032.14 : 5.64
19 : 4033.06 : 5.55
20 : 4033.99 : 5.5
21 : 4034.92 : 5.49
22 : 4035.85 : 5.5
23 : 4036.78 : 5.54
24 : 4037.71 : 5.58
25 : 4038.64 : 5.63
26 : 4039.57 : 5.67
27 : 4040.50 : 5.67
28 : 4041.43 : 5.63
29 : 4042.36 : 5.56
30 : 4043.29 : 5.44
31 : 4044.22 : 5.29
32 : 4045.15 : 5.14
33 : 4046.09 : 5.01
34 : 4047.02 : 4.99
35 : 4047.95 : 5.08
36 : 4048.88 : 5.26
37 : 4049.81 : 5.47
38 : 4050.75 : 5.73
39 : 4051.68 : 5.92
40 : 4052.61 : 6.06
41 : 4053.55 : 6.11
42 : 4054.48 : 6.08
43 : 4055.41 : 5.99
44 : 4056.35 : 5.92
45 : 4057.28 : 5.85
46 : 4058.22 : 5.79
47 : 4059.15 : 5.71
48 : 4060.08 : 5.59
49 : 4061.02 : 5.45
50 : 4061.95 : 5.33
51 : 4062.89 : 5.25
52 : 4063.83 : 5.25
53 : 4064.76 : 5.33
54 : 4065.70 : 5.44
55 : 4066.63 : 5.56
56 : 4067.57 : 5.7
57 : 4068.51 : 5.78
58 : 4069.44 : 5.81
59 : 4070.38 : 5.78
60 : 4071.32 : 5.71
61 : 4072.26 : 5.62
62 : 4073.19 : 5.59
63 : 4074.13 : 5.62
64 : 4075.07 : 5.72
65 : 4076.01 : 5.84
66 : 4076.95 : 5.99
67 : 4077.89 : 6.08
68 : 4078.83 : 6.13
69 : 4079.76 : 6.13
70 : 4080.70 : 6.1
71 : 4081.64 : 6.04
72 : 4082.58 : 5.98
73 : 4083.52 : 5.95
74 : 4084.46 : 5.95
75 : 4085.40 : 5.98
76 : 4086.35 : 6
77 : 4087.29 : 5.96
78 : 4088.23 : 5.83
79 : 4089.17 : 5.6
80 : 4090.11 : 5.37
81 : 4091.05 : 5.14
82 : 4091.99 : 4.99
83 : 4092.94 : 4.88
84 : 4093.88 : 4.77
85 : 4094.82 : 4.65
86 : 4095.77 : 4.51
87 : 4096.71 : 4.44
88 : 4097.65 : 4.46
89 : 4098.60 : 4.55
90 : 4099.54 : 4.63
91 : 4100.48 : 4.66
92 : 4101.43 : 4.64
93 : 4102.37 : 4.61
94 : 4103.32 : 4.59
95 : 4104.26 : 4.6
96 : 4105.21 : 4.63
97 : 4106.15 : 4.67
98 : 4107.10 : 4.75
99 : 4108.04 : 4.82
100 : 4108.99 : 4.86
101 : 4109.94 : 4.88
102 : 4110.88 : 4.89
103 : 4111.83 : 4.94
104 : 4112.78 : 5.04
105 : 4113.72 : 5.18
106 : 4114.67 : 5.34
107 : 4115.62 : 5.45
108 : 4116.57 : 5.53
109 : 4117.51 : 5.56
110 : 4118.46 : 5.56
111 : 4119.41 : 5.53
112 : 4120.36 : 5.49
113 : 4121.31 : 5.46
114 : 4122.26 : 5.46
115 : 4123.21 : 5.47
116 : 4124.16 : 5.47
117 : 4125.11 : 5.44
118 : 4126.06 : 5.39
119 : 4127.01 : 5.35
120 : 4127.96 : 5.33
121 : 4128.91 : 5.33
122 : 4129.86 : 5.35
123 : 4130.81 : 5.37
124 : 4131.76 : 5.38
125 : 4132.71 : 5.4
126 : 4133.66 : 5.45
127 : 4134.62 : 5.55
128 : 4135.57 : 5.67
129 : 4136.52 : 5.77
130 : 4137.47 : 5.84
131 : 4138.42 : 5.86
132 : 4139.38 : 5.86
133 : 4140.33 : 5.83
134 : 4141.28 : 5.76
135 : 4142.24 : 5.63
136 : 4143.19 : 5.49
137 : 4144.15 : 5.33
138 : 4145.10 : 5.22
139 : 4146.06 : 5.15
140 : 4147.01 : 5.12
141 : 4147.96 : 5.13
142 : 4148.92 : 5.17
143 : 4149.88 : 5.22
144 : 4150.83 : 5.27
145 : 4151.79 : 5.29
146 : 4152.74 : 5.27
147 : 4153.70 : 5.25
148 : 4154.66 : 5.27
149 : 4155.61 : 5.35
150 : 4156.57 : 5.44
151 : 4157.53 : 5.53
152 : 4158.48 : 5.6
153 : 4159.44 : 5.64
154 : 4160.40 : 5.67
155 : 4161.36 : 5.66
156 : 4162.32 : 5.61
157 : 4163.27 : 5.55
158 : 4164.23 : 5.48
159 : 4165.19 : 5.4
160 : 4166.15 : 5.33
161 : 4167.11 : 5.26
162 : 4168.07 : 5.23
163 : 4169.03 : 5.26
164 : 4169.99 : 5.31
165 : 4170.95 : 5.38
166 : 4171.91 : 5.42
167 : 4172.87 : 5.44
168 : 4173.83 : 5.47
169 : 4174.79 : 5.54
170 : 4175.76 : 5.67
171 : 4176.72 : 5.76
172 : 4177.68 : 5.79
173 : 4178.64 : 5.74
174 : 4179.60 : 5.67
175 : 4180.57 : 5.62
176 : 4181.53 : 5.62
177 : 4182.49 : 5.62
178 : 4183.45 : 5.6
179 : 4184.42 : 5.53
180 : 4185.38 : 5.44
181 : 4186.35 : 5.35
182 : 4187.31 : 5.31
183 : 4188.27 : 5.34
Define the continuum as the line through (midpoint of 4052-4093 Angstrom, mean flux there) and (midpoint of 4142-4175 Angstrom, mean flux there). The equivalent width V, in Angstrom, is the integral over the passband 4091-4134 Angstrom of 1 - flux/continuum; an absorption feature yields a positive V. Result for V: 3.9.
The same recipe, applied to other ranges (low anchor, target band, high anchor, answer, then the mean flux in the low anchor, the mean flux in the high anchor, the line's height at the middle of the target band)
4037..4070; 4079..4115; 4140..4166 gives 2.4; 5.57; 5.42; 5.51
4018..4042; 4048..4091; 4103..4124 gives -3.2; 5.56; 5.13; 5.36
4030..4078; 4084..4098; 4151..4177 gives 0.8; 5.61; 5.44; 5.55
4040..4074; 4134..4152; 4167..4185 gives 0.2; 5.58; 5.53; 5.54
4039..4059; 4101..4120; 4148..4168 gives 1.7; 5.61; 5.4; 5.49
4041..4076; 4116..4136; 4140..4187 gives 0.2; 5.59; 5.46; 5.5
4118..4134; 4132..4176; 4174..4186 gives 0.6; 5.43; 5.62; 5.53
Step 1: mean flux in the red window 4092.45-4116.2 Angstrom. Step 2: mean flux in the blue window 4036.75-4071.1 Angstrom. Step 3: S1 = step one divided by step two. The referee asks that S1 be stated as 0.9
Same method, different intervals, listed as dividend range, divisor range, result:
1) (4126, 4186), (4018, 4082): 0.97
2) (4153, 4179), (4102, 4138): 1.04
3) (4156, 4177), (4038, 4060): 0.98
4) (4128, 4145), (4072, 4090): 0.94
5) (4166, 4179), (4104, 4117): 1.10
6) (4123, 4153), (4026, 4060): 0.97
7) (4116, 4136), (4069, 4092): 0.94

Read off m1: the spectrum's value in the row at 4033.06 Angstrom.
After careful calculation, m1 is 5.55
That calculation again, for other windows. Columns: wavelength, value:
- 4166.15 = 5.33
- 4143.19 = 5.49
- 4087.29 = 5.96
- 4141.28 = 5.76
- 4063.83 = 5.25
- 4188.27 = 5.34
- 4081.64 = 6.04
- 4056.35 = 5.92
